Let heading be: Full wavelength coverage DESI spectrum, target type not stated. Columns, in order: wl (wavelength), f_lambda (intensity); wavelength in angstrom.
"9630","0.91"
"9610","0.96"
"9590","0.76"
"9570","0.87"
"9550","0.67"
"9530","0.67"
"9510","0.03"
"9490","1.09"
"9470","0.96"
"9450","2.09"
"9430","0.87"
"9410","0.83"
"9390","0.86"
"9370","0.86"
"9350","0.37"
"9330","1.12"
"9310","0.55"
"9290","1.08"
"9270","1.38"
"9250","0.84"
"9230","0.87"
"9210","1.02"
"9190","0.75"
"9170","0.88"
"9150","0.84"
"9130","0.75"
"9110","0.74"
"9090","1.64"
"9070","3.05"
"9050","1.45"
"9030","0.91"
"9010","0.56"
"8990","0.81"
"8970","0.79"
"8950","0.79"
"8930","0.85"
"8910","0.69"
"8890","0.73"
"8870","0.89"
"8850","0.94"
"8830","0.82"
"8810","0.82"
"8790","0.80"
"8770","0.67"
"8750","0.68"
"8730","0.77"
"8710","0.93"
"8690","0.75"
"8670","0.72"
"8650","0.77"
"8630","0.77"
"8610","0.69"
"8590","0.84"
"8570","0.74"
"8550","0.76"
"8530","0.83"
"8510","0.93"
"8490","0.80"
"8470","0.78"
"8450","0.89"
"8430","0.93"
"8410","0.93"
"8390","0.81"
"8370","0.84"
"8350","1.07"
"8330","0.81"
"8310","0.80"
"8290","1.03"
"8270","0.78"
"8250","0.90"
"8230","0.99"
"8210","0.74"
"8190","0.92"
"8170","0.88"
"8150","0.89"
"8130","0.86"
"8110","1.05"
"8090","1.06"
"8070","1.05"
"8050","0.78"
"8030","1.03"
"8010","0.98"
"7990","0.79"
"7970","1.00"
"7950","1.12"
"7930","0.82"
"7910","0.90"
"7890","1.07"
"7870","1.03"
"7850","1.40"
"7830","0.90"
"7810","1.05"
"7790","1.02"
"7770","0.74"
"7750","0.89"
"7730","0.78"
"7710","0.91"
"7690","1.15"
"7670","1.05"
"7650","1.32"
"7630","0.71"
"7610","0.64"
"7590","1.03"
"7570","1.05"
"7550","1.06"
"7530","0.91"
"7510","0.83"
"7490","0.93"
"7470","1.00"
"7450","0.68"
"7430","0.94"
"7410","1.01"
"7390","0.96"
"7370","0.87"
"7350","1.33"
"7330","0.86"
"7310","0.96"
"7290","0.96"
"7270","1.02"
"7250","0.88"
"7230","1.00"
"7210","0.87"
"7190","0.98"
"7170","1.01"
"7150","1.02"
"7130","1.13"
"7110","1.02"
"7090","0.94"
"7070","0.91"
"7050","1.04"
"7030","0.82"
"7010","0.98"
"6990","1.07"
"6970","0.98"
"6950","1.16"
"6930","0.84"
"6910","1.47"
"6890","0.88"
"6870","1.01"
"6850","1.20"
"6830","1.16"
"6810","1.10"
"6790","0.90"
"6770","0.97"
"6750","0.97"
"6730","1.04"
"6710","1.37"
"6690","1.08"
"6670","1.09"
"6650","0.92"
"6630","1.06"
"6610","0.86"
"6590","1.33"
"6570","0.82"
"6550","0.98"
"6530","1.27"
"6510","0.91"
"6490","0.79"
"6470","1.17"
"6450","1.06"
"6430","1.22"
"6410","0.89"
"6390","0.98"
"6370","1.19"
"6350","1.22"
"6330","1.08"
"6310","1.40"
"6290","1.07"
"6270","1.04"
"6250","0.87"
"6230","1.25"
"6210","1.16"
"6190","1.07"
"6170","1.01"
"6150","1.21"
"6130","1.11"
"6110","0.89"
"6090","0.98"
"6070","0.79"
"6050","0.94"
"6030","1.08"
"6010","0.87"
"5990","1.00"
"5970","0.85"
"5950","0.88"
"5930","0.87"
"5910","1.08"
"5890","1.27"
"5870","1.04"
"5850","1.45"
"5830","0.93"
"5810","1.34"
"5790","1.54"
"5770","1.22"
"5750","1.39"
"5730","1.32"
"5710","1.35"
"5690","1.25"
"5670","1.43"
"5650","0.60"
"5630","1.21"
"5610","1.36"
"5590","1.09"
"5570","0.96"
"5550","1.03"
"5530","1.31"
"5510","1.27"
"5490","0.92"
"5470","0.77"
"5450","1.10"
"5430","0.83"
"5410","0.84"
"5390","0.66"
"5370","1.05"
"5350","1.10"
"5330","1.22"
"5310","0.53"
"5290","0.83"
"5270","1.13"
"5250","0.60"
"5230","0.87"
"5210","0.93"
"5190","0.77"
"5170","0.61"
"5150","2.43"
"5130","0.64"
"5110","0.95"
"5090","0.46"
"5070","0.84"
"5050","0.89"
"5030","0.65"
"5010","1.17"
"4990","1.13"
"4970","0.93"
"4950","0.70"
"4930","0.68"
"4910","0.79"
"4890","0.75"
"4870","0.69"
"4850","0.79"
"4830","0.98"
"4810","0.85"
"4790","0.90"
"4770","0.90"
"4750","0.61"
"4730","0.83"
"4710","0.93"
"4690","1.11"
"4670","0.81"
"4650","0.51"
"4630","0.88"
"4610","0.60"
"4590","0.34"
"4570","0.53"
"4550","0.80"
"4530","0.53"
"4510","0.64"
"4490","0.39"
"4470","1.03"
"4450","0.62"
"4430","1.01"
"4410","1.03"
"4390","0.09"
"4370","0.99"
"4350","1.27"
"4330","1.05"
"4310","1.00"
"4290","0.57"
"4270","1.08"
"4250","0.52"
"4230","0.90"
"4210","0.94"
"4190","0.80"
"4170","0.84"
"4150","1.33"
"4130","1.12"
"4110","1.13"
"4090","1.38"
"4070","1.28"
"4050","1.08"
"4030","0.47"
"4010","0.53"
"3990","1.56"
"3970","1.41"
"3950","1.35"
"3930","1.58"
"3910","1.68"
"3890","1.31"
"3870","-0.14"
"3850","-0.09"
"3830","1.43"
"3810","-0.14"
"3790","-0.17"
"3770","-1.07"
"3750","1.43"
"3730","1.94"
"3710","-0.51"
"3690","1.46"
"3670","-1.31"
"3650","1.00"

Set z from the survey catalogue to 0.380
